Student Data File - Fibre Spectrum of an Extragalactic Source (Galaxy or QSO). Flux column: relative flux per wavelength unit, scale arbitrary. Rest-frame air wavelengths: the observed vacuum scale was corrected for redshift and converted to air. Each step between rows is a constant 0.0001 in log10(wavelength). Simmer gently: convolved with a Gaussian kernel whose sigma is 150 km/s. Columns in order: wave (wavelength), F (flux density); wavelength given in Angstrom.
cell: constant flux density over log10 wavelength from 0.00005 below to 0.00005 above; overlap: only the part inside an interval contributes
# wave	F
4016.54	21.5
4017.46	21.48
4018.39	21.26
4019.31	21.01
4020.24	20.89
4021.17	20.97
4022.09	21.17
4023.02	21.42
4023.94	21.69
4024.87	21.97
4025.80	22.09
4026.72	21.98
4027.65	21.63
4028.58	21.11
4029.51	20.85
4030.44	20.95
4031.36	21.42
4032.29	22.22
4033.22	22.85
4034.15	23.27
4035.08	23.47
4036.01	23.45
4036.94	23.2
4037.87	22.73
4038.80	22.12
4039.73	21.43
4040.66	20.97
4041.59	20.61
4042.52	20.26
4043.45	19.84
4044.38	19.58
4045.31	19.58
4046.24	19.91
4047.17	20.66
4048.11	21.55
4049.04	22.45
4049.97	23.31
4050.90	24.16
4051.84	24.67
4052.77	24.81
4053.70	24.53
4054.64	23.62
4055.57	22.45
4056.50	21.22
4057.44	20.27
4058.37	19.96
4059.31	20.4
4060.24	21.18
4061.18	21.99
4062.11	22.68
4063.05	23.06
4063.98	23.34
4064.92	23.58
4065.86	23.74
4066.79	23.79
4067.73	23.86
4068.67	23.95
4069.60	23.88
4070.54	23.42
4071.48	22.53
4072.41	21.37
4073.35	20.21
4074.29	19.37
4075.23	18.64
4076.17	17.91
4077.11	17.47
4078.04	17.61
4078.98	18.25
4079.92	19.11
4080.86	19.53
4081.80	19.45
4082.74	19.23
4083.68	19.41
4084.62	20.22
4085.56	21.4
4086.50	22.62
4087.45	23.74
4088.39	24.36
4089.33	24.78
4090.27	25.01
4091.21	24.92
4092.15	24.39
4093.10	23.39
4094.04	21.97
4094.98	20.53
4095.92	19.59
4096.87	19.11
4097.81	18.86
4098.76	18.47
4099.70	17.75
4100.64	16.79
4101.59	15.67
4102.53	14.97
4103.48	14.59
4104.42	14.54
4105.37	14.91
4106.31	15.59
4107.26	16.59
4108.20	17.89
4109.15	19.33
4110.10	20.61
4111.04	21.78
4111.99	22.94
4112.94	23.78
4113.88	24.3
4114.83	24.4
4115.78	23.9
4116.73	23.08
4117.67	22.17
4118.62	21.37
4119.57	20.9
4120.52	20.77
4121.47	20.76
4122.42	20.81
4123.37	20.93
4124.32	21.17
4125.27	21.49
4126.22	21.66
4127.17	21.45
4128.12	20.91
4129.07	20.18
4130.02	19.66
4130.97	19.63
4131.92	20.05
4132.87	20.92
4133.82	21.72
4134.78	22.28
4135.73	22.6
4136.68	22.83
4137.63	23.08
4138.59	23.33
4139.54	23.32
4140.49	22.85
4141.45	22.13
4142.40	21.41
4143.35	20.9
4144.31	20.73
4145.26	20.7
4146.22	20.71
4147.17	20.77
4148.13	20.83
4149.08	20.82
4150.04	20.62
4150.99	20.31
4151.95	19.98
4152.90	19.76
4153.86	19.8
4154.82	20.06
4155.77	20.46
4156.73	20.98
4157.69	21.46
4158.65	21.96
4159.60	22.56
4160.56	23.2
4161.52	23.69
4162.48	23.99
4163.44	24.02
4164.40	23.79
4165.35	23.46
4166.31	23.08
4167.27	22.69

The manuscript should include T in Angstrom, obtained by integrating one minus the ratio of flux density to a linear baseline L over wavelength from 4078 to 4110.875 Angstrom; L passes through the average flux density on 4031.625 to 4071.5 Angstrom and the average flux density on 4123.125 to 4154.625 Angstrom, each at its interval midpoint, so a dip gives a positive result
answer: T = 3.26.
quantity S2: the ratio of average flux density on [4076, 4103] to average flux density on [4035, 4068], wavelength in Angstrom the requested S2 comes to 0.91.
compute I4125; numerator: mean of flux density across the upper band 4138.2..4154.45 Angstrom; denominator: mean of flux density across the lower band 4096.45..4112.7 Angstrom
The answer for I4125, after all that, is 1.19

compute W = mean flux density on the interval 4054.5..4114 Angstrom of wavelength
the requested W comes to 20.6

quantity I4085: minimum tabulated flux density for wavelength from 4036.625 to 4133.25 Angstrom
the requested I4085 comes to 14.54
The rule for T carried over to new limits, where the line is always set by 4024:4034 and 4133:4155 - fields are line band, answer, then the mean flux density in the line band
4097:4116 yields 2.36 Angstrom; 18.8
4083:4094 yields -0.74 Angstrom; 23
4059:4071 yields -0.77 Angstrom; 23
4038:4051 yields 0.34 Angstrom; 21.1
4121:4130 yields 0.20 Angstrom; 21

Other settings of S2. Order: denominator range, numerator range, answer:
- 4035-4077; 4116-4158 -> 0.97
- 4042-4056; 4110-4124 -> 1.00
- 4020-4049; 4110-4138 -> 1.01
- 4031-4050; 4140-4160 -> 0.97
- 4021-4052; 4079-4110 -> 0.90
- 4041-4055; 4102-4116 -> 0.88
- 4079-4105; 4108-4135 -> 1.07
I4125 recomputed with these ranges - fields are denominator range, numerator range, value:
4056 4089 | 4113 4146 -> 1.02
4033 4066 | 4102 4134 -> 0.92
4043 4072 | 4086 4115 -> 0.90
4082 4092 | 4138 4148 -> 0.96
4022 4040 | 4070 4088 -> 0.91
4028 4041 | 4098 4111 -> 0.77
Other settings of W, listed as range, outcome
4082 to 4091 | 22.3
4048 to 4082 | 21.7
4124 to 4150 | 21.4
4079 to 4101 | 21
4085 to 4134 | 20.6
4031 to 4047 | 21.6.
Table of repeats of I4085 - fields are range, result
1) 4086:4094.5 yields 21.97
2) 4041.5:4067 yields 19.58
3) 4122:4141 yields 19.63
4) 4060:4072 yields 21.18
